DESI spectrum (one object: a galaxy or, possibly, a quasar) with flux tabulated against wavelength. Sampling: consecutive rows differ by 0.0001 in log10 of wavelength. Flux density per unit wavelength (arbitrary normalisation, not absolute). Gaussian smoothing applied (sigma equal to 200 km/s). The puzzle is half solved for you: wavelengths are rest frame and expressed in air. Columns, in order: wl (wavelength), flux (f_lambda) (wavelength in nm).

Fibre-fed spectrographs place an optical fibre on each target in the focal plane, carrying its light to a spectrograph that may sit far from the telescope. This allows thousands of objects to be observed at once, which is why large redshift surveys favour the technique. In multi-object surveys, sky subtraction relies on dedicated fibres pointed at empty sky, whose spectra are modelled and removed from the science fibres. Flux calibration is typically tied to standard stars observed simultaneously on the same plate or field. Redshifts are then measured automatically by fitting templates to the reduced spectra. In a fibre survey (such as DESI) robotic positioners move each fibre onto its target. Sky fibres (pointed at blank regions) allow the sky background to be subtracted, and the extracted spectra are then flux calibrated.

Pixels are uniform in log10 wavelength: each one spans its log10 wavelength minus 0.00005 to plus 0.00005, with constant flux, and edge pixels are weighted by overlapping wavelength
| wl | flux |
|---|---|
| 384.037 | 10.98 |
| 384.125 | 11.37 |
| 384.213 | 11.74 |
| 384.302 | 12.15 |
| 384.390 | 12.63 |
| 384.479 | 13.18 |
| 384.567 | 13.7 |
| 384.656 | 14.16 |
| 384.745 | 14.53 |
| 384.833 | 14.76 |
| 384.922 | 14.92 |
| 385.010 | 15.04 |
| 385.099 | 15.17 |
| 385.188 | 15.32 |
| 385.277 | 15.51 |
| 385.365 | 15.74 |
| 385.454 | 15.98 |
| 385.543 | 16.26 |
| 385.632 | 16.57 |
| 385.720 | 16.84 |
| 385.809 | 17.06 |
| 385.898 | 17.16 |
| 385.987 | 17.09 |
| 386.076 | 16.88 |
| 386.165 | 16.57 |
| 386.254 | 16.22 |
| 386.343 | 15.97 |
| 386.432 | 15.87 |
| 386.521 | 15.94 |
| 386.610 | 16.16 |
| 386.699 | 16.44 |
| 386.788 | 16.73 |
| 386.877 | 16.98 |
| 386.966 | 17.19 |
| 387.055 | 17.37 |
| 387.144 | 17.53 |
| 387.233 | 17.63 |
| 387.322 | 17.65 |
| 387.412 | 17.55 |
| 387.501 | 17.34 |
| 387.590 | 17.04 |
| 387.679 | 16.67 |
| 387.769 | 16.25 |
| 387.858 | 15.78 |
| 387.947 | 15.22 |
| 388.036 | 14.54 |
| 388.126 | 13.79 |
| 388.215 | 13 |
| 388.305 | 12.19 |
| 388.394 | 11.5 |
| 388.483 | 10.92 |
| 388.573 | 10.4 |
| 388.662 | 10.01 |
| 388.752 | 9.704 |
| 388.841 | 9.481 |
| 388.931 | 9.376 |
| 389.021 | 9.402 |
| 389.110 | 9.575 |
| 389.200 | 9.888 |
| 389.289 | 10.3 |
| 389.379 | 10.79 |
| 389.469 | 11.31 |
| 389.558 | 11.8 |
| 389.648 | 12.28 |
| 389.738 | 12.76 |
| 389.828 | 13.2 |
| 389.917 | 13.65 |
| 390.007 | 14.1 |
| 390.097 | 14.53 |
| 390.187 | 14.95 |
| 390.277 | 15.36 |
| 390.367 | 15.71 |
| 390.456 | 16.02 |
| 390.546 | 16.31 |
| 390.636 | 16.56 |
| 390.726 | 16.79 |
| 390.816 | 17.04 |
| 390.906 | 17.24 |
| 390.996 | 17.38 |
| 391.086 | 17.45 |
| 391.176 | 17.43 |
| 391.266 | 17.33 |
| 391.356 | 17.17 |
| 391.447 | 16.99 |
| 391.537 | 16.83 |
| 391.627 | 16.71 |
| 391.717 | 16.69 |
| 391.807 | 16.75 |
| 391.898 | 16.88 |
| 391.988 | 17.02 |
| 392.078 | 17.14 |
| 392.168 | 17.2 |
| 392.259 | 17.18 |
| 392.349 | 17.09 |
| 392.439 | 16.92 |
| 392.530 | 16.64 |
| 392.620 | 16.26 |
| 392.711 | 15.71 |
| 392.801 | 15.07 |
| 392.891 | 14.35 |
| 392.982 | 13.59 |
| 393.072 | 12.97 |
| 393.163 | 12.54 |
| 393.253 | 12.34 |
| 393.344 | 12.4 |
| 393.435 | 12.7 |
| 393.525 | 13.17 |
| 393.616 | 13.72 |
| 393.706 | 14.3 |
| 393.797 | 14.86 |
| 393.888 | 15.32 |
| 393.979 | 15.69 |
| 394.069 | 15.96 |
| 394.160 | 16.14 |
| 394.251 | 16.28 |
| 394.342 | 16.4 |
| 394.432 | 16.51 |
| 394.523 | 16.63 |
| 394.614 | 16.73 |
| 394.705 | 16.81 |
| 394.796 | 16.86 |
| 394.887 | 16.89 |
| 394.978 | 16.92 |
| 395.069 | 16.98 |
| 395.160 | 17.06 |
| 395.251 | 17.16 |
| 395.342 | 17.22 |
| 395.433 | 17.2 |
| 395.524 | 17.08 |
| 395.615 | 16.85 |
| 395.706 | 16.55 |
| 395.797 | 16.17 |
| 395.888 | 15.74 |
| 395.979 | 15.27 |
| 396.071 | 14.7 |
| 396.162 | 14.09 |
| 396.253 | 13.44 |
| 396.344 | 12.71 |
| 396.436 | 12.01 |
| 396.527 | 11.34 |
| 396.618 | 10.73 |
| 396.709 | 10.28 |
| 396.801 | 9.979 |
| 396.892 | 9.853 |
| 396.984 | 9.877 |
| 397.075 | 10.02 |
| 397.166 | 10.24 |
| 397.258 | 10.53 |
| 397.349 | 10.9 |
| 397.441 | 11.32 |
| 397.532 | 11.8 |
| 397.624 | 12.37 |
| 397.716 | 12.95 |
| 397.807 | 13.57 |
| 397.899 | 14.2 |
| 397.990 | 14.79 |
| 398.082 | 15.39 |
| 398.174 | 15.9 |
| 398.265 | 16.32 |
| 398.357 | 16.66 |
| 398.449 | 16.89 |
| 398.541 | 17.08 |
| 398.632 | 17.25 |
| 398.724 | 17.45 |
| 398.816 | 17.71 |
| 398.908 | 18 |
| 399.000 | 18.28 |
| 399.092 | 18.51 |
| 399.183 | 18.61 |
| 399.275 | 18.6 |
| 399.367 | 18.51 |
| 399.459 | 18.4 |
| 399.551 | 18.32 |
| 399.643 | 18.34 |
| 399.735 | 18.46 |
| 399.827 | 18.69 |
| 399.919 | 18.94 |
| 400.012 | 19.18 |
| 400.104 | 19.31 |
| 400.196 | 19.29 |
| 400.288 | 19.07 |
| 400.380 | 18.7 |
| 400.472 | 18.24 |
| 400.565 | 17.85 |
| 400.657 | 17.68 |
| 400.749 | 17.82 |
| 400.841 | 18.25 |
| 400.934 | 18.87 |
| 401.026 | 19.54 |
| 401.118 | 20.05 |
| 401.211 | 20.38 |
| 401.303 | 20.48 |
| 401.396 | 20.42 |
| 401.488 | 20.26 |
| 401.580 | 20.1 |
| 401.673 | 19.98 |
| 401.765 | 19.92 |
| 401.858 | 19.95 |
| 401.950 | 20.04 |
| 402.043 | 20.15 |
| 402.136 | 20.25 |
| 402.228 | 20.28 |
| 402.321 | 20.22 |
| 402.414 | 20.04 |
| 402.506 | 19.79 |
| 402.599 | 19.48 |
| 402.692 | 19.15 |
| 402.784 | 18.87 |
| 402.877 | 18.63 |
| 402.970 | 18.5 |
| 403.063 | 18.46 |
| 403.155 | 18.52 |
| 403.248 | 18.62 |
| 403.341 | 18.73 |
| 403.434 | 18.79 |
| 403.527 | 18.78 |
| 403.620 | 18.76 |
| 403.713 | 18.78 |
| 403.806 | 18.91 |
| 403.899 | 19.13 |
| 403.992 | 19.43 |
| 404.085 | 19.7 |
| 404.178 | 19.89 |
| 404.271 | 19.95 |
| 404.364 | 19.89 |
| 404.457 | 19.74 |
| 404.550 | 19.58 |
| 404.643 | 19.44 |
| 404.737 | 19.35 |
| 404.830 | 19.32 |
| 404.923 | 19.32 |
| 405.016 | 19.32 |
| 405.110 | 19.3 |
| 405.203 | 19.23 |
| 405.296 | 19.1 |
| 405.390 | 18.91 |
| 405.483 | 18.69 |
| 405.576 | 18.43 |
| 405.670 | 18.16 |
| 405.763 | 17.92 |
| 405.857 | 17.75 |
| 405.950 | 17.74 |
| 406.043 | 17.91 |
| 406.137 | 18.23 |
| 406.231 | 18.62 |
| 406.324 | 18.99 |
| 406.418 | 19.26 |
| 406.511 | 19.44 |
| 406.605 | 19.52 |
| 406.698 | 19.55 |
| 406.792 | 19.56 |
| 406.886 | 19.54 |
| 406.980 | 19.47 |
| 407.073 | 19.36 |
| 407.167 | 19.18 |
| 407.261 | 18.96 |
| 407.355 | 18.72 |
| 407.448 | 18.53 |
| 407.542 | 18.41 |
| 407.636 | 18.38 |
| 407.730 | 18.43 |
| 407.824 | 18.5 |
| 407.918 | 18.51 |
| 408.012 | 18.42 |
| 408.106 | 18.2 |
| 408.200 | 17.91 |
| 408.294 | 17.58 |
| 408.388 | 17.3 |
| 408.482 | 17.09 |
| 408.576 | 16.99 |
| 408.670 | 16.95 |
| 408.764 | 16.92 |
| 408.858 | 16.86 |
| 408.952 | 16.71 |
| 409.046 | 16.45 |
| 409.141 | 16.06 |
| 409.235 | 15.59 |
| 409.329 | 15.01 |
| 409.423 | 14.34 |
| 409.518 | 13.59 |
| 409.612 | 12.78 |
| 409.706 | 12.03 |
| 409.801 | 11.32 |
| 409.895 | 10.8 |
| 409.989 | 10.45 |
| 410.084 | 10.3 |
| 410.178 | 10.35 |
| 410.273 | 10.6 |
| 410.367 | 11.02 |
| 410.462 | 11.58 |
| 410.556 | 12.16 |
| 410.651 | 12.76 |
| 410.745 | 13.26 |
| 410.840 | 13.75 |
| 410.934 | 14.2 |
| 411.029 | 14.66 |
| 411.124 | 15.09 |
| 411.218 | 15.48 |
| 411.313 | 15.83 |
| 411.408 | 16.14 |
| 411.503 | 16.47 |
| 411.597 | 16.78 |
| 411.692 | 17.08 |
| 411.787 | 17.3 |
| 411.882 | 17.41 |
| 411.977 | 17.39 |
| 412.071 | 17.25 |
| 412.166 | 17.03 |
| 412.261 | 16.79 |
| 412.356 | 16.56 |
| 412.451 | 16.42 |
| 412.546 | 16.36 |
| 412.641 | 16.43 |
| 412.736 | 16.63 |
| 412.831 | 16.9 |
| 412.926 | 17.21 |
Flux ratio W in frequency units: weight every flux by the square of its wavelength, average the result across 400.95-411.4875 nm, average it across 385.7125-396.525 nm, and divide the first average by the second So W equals 1.3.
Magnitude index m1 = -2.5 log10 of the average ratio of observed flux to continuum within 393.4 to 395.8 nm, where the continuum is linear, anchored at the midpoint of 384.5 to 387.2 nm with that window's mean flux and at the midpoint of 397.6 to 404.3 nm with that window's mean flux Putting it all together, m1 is 0.09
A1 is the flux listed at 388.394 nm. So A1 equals 11.5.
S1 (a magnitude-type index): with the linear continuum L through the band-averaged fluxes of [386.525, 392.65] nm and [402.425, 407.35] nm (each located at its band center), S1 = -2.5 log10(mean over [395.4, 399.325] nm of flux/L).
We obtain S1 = 0.18 mag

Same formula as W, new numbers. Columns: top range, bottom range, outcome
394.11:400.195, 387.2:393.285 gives 1.10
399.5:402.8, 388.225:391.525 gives 1.51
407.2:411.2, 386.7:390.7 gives 1.21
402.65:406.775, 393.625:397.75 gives 1.39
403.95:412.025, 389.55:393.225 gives 1.16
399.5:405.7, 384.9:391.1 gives 1.40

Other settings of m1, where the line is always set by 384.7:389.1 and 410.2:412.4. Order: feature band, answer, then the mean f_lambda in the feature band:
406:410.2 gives -0.13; 16.9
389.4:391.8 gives -0.03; 15.5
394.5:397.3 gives 0.05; 14.3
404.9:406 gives -0.23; 18.6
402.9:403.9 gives -0.24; 18.7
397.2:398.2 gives 0.16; 13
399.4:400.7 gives -0.23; 18.6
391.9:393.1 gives -0.07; 16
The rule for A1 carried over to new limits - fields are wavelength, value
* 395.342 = 17.22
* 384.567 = 13.7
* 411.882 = 17.41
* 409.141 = 16.06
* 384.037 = 10.98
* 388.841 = 9.481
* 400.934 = 18.87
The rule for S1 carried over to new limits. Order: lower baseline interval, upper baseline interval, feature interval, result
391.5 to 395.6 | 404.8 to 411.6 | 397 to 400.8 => -0.02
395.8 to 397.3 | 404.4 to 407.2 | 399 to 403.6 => -0.22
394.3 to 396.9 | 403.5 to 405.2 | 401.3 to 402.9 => -0.09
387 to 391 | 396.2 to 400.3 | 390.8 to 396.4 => -0.10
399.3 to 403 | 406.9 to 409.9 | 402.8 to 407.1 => -0.06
